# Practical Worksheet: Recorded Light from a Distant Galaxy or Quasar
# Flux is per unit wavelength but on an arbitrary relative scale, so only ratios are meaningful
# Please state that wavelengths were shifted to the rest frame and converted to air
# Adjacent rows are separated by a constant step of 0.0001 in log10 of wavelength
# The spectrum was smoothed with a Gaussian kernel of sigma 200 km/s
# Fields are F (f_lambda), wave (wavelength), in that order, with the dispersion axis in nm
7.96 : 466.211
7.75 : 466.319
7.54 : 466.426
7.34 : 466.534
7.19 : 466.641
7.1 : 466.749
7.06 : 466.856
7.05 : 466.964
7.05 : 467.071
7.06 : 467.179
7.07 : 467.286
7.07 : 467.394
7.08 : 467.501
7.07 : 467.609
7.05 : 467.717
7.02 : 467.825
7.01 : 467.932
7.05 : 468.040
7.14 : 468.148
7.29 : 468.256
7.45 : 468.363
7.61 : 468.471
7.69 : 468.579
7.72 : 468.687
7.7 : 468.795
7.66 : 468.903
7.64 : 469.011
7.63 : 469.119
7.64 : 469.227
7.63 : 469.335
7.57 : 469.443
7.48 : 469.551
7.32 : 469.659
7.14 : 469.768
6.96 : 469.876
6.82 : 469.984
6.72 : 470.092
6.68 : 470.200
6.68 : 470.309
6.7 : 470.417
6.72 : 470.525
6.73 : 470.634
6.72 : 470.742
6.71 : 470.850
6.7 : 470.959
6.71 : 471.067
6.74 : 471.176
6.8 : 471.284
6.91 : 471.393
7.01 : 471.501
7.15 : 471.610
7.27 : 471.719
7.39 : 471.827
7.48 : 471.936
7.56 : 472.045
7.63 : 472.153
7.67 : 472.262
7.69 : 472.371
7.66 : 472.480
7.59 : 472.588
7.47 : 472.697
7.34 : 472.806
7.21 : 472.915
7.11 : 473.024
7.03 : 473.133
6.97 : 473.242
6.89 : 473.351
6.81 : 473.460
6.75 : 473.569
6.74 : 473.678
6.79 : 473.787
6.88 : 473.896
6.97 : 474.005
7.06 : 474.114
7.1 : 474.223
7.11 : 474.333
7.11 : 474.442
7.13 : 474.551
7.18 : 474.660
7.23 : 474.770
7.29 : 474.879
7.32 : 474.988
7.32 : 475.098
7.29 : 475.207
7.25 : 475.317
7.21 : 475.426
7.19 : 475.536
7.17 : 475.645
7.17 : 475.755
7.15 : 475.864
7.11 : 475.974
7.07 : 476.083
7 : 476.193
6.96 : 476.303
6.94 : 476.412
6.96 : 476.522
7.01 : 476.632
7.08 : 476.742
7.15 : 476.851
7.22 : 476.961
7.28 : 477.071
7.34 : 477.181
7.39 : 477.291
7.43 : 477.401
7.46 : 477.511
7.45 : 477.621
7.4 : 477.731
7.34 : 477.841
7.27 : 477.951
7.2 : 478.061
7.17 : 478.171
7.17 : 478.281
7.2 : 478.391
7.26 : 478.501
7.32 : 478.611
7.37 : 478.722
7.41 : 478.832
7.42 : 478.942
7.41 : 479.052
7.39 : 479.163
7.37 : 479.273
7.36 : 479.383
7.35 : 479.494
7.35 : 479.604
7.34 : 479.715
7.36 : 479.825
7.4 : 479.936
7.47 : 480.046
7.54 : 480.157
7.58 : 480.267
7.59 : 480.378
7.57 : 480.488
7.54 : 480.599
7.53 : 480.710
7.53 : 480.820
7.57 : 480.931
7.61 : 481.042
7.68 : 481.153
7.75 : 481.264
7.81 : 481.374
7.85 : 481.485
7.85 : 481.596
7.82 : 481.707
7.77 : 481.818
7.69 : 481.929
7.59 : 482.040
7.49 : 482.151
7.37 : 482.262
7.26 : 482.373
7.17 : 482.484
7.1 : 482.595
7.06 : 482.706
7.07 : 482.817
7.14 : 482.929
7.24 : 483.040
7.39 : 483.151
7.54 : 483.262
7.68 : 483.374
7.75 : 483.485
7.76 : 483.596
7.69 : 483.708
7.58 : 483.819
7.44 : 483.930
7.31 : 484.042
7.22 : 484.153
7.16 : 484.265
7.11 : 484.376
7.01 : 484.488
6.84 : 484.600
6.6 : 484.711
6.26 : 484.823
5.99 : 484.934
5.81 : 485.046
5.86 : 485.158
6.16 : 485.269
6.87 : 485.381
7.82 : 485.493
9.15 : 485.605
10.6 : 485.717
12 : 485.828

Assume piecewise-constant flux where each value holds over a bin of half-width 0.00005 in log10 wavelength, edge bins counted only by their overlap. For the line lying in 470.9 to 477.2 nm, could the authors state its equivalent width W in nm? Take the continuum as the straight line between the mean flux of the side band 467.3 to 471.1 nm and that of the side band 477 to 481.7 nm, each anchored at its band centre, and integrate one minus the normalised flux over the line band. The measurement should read 0.13 nm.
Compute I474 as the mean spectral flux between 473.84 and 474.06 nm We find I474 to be 6.94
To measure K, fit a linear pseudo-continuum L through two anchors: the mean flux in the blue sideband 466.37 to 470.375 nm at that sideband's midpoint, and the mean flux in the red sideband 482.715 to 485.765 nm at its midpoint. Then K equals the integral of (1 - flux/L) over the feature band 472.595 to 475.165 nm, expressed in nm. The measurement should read 0.05 nm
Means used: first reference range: 7.24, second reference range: 7.25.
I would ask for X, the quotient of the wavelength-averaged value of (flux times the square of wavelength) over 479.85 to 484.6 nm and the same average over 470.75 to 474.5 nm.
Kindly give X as 1.09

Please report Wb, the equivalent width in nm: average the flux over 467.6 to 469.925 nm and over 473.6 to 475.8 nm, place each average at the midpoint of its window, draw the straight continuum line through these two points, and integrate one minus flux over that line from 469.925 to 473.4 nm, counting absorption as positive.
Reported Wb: 0.09 nm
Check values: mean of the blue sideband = 7.39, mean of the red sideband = 7.12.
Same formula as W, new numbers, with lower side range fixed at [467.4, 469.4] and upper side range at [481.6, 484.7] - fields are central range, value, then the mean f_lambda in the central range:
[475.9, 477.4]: 0.051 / 7.13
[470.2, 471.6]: 0.117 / 6.77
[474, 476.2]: 0.063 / 7.17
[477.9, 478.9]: 0.016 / 7.27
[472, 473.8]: 0.036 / 7.24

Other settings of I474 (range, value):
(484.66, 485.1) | 6.16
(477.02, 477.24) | 7.3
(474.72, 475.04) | 7.3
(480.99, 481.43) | 7.72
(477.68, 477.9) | 7.37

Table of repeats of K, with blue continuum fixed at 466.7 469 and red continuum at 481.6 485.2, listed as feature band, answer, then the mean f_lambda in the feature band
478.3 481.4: -0.11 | 7.46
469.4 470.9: 0.07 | 6.92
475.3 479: 0.00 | 7.22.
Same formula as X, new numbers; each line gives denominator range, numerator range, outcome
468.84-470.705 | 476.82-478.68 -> 1.05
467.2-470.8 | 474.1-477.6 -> 1.03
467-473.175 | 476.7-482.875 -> 1.07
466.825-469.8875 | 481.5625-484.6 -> 1.08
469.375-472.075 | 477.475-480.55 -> 1.09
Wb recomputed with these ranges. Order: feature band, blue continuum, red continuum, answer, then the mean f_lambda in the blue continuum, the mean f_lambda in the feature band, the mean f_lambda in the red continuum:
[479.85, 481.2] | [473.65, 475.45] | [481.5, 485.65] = -0.07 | 7.12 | 7.54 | 7.23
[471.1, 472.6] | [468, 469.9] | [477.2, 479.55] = 0.02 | 7.47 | 7.31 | 7.34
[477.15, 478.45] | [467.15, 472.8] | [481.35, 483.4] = 0.01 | 7.21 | 7.32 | 7.46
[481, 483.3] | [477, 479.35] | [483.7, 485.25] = -0.16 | 7.34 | 7.49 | 6.81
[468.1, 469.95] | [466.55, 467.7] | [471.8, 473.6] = -0.08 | 7.09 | 7.48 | 7.31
